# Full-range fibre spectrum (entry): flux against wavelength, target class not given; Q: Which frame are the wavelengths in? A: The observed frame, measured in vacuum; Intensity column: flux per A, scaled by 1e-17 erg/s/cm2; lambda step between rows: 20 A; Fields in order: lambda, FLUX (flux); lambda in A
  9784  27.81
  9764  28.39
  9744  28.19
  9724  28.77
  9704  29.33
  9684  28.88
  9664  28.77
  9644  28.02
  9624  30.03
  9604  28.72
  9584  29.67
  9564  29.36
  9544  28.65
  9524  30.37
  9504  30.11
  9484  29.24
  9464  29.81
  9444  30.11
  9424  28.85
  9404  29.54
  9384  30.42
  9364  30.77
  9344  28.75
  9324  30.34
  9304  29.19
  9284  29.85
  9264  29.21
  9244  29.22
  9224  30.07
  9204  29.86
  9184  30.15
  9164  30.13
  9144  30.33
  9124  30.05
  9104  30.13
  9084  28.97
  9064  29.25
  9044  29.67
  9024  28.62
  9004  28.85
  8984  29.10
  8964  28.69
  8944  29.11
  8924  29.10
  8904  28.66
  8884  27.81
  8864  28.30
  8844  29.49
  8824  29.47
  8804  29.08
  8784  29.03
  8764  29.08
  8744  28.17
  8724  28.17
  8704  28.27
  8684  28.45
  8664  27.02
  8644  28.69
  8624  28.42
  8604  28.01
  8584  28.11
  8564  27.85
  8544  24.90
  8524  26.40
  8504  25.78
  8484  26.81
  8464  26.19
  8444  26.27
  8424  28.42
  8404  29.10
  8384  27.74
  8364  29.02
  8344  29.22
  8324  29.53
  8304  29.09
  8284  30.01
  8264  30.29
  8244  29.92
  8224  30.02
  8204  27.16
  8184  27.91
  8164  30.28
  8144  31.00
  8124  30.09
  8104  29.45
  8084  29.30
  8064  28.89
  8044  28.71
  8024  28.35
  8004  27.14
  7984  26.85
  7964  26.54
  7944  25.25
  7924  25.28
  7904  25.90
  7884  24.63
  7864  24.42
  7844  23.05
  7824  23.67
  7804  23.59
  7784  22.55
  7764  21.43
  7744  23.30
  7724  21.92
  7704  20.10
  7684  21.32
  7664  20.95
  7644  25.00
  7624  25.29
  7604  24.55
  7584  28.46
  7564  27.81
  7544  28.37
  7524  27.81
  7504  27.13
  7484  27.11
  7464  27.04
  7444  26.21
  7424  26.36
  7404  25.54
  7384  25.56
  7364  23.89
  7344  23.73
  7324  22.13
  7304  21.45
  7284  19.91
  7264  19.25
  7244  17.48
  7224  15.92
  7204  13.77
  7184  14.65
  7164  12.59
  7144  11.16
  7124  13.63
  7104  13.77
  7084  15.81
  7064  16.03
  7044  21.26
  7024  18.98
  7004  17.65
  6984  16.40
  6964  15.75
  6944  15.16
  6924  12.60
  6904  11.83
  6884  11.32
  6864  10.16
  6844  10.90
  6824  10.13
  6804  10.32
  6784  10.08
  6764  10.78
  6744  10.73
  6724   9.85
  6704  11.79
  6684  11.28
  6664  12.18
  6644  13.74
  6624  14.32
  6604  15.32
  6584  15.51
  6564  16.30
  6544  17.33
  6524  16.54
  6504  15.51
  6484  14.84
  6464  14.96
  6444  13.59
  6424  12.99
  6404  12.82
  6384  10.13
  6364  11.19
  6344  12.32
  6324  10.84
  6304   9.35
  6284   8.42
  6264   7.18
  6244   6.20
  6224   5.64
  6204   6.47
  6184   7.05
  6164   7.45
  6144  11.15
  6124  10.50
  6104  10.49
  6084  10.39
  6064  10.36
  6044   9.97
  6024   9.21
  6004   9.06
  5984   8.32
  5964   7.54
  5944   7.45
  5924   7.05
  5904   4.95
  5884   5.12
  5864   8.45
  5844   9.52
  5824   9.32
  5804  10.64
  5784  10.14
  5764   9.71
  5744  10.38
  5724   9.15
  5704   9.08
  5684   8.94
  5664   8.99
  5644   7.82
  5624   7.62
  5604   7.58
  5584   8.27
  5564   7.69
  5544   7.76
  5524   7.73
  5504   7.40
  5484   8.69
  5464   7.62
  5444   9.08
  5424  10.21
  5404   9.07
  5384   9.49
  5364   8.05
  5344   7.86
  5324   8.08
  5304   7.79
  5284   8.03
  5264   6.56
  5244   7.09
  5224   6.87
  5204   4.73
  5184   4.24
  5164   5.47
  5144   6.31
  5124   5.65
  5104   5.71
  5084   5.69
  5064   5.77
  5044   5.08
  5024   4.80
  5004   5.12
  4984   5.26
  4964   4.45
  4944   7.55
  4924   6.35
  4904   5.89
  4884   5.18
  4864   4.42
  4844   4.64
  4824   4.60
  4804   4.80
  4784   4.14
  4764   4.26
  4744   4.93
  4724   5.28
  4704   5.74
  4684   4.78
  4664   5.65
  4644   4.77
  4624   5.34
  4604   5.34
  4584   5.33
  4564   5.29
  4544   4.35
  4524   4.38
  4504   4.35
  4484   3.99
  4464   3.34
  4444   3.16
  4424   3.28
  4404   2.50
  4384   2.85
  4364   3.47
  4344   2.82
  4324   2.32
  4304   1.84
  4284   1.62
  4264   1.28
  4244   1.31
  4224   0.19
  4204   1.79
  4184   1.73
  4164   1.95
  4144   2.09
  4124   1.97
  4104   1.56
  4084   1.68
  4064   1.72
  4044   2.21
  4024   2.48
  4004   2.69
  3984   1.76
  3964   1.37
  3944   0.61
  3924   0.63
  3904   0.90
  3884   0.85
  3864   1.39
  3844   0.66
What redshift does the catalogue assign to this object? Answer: 0.00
